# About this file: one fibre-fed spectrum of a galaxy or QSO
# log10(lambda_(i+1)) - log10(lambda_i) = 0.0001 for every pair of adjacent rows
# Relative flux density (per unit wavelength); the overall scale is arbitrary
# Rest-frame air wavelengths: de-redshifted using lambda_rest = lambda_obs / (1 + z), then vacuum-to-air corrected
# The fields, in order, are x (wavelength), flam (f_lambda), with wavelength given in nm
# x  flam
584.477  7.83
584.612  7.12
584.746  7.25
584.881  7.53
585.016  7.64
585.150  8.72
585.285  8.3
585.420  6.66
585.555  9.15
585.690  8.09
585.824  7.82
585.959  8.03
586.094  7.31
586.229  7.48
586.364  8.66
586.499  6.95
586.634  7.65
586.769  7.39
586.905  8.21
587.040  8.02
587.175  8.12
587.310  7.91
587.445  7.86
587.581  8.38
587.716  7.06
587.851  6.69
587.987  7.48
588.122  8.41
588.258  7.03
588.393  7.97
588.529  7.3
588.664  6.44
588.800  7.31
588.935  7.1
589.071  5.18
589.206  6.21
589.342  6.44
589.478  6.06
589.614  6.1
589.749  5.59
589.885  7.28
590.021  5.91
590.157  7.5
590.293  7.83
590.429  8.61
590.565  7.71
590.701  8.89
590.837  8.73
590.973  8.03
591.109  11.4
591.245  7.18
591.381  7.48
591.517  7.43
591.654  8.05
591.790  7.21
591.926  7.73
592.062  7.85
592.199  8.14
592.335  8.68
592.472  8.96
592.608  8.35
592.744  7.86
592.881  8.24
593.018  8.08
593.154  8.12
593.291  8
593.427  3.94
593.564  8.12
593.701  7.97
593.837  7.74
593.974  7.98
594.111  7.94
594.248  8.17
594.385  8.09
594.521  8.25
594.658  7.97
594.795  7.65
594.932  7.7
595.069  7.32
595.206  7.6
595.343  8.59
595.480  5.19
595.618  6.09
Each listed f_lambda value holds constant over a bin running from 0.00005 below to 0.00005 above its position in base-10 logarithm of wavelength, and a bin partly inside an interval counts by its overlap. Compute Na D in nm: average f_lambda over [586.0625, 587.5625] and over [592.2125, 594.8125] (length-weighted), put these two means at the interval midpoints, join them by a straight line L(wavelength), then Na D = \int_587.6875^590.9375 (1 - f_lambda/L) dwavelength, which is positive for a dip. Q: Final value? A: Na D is 0.30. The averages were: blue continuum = 7.81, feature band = 7.13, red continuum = 7.91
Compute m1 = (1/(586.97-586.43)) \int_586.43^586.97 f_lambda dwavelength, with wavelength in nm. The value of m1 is 7.54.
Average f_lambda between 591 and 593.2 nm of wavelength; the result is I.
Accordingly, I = 8.17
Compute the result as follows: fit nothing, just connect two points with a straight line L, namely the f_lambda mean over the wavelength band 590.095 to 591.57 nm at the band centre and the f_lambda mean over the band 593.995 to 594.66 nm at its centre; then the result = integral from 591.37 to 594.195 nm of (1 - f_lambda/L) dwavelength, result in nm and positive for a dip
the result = 0.124 nm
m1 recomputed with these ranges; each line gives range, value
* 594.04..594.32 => 8.04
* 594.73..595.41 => 7.77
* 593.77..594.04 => 7.85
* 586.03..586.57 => 7.6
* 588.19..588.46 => 7.5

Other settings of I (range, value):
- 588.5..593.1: 7.56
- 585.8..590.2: 7.23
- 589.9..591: 7.86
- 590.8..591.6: 8.35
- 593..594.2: 7.53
